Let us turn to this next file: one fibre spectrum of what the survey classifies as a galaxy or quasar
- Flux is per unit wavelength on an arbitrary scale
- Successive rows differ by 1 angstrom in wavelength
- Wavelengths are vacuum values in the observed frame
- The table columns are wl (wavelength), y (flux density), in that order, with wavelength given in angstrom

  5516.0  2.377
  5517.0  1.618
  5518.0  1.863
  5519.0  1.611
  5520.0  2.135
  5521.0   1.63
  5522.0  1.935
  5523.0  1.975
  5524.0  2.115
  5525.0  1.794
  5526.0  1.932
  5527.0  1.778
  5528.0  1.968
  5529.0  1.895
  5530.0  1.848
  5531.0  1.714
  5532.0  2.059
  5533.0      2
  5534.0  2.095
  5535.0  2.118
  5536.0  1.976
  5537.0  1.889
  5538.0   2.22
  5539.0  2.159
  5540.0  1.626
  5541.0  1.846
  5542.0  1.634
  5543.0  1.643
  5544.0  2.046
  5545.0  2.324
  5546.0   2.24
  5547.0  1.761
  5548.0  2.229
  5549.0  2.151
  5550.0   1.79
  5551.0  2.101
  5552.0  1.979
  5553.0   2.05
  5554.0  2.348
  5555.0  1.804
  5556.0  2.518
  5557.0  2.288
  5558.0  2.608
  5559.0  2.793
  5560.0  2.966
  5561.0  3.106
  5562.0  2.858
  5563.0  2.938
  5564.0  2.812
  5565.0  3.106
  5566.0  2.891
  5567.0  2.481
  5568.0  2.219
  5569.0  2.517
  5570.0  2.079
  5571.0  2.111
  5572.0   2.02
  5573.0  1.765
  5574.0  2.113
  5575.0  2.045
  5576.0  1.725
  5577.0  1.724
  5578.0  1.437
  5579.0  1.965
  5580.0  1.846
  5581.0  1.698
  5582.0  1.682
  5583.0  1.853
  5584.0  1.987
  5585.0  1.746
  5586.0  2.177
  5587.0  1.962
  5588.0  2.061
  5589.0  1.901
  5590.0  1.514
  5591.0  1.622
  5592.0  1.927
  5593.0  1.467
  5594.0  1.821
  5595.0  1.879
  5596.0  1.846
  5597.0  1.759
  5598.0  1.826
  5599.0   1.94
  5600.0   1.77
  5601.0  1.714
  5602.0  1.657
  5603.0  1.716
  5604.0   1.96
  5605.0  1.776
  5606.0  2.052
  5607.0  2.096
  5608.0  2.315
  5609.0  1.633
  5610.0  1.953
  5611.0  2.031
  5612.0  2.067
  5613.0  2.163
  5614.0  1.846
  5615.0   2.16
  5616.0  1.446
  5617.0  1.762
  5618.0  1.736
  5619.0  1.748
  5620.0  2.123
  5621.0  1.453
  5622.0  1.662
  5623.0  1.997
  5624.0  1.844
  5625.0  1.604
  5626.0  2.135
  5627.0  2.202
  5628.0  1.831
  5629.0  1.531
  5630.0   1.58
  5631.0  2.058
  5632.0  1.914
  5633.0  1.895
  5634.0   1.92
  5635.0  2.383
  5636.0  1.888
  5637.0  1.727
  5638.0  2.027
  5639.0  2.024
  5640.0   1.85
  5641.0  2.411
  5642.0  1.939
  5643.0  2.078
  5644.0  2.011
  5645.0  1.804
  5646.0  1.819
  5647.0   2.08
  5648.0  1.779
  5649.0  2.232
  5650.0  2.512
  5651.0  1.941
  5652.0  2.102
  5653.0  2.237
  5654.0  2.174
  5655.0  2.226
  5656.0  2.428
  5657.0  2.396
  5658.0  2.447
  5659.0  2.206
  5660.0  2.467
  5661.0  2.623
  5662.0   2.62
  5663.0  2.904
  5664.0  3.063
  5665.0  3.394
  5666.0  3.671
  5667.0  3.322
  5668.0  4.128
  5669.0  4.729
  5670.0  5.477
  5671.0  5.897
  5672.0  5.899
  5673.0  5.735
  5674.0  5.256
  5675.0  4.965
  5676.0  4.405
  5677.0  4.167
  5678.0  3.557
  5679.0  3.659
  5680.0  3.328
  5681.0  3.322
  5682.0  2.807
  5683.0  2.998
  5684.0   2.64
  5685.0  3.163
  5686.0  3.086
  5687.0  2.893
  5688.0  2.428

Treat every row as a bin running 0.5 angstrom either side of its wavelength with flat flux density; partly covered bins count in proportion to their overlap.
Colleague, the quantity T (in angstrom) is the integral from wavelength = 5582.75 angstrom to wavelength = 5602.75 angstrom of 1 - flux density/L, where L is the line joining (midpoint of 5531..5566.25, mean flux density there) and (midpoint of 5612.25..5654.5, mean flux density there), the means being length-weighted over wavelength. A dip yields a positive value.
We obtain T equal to 2.6 angstrom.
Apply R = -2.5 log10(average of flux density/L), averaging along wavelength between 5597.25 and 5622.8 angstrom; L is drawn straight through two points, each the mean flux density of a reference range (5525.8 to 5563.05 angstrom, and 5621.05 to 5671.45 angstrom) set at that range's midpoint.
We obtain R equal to 0.23 mag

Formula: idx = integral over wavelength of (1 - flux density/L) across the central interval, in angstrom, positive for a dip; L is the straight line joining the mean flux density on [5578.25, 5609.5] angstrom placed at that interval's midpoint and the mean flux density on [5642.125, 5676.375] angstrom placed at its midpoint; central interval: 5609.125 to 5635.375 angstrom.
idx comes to 5.6 angstrom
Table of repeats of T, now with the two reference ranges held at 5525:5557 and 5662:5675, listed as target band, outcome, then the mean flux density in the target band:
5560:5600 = 9.07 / 2.07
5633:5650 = 8.22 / 2.01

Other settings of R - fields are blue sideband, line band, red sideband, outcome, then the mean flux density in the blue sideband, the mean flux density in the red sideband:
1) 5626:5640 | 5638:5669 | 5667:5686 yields 0.22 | 1.93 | 4.18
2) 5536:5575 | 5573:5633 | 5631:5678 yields 0.35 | 2.26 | 2.89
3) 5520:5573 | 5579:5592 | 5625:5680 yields 0.29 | 2.17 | 2.8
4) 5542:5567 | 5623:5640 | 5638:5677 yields 0.44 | 2.38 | 3.03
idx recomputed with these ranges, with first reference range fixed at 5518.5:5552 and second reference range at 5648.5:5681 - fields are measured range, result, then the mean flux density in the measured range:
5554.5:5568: -2.6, 2.69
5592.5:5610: 5.6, 1.84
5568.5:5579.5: 2.0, 1.95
